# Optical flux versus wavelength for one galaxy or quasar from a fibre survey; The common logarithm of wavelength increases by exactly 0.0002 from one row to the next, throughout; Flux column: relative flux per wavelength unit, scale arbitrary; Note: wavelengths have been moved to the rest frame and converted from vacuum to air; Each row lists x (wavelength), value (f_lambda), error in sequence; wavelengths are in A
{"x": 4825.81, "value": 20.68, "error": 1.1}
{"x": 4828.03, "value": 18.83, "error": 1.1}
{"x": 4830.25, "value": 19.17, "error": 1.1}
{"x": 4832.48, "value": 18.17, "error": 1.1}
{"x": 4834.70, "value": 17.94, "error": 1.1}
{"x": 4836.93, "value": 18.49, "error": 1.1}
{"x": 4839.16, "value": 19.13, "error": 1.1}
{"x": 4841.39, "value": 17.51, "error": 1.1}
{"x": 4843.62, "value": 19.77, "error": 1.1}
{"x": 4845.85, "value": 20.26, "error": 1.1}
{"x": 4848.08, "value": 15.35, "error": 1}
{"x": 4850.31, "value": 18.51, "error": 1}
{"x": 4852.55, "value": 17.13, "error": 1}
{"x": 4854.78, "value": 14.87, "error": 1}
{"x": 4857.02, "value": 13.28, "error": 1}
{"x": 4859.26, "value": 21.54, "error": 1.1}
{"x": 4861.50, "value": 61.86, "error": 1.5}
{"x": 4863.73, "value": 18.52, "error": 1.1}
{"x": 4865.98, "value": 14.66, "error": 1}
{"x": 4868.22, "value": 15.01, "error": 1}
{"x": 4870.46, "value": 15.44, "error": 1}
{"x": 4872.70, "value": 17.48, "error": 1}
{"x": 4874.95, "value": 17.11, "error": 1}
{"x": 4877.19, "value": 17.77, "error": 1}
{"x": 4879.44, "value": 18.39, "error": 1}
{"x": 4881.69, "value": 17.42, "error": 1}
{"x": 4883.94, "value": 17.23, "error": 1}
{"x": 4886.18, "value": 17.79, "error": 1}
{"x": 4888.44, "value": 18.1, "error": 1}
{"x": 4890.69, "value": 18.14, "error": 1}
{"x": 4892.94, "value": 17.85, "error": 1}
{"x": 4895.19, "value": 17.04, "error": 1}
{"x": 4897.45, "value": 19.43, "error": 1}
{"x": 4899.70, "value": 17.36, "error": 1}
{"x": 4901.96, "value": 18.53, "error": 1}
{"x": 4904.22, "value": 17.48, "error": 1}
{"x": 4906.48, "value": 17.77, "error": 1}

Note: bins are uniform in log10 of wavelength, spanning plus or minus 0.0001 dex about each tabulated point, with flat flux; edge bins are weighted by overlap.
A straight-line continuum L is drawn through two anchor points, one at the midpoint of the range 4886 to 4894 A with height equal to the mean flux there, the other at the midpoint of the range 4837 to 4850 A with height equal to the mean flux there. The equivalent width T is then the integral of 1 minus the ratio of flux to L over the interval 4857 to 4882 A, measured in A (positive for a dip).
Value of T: -4.0 A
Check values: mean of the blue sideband 18.4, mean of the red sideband 18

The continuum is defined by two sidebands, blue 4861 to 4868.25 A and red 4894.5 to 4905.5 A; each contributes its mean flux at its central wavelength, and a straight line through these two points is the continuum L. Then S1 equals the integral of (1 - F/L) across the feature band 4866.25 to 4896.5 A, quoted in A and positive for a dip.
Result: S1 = 6.7 A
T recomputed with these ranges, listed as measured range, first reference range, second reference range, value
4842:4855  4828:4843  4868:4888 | 0.2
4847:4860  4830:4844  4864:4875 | 0.4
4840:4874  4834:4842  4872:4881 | -3.9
